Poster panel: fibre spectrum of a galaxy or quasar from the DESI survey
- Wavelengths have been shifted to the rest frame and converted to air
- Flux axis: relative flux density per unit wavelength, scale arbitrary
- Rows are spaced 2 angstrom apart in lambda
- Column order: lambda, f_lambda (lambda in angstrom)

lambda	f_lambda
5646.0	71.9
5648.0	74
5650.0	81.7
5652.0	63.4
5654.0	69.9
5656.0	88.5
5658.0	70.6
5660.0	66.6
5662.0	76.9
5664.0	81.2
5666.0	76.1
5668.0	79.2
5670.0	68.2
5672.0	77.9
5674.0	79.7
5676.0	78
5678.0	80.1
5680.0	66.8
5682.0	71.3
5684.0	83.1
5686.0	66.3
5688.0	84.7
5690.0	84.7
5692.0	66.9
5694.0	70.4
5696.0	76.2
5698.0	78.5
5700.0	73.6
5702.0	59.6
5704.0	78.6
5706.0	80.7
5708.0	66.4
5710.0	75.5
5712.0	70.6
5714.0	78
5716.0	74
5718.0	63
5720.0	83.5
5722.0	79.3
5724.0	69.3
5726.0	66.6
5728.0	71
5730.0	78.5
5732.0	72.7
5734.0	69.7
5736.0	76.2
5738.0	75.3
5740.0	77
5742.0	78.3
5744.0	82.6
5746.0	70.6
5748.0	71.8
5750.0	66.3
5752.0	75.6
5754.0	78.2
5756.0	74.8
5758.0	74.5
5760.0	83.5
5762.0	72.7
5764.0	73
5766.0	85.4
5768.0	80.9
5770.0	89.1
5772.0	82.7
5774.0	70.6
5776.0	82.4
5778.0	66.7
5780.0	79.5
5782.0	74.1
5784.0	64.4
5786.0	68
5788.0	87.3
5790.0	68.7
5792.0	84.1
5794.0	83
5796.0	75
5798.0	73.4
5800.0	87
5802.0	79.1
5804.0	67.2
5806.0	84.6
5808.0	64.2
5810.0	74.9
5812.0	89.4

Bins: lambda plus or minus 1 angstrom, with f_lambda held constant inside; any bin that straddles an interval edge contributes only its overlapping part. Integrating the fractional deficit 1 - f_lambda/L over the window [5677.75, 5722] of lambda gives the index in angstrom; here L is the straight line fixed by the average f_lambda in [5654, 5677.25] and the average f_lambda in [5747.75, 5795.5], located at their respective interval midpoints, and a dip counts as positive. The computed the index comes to 1.29 angstrom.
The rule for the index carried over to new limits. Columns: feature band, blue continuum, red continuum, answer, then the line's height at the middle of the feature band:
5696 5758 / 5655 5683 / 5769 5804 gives 2.0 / 76.4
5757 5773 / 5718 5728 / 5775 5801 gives -1.1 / 75.3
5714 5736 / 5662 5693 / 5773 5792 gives 0.6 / 75.3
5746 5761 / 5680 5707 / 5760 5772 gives 0.9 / 79.7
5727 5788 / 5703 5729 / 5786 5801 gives 0.6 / 76.5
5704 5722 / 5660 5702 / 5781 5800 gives 0.2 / 75.5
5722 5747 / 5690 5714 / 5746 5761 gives 0.0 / 74.1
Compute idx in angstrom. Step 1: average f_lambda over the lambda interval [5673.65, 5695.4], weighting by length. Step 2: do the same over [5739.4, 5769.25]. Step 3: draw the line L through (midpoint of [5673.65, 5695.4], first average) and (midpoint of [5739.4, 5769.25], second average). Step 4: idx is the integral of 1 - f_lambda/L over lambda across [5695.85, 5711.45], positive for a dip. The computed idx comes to 0.5 angstrom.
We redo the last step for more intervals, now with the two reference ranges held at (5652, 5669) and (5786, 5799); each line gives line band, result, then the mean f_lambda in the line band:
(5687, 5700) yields -0.1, 76.6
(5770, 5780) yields 0.0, 77.3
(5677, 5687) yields 0.3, 73.5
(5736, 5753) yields 0.5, 74.8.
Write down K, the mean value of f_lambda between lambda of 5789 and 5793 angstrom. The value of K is 76.4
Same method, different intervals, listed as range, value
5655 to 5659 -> 79.5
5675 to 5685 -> 75.9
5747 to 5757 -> 73.3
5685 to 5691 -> 78.6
